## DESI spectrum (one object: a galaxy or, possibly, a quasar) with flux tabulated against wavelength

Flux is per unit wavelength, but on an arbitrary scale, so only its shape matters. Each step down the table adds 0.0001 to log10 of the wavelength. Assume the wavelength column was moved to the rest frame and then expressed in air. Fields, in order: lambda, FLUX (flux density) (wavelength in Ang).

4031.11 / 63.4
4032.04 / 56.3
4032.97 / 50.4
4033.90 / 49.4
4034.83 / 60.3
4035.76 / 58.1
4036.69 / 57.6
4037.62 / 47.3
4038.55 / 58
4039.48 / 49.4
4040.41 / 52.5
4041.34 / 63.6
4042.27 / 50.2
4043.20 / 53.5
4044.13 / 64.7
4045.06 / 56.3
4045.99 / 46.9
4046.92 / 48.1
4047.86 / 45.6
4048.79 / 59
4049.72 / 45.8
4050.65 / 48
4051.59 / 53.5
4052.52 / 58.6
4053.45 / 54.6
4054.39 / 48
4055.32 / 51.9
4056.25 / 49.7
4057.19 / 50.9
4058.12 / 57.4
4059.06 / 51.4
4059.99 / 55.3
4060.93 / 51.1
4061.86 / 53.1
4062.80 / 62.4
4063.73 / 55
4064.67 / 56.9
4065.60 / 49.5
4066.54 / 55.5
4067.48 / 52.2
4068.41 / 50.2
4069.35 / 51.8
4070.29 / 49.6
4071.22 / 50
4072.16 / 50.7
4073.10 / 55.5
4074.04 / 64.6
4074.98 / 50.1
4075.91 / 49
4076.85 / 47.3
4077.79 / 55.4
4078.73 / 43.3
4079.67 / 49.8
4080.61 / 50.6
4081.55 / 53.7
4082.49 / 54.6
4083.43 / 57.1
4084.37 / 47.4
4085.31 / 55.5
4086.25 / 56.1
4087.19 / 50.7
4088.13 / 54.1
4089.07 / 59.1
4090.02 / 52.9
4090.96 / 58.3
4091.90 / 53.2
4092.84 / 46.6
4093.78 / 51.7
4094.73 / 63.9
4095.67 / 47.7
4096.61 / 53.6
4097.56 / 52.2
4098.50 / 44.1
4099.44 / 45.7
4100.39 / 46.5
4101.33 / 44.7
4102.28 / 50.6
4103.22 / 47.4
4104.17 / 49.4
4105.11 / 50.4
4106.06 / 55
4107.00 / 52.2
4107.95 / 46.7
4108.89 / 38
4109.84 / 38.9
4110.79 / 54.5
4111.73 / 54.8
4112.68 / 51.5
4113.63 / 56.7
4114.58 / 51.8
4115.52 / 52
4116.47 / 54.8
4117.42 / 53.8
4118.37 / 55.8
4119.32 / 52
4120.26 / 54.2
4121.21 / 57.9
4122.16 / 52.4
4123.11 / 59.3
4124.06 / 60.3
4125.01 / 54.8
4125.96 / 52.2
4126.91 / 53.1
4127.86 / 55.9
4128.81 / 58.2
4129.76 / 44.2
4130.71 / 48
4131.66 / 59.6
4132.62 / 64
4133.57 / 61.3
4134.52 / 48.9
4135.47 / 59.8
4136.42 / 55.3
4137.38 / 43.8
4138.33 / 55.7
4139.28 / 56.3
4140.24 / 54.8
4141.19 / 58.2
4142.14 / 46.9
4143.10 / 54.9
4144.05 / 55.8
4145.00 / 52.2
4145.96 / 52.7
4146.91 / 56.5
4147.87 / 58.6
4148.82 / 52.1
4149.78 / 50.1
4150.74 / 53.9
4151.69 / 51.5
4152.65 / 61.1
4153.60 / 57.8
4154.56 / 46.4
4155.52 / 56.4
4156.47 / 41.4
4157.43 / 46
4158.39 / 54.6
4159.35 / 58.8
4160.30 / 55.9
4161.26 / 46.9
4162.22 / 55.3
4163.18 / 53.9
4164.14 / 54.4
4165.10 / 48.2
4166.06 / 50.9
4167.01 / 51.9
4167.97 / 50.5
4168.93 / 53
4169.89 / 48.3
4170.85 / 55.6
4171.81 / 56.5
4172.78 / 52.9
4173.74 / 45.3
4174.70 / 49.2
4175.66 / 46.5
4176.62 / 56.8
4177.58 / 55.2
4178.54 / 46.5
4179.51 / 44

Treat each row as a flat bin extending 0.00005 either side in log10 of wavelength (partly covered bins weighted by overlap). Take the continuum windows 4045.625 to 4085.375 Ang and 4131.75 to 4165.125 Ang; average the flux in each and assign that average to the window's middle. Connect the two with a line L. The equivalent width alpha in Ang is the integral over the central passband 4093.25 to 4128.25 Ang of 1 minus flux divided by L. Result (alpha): 0.88 Ang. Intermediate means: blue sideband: 52.2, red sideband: 53.9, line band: 51.8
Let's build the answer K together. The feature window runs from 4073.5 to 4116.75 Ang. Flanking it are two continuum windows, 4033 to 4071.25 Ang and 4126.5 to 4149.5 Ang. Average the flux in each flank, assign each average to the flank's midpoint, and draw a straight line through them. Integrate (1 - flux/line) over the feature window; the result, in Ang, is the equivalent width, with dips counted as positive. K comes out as 1.96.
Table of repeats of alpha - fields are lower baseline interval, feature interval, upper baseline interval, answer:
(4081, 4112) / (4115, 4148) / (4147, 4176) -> -1.88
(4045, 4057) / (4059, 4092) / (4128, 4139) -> -0.69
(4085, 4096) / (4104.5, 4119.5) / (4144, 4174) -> 0.72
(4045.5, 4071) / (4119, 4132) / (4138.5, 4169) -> -0.38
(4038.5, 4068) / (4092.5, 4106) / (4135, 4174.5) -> 0.85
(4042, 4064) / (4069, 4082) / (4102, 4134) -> 0.36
